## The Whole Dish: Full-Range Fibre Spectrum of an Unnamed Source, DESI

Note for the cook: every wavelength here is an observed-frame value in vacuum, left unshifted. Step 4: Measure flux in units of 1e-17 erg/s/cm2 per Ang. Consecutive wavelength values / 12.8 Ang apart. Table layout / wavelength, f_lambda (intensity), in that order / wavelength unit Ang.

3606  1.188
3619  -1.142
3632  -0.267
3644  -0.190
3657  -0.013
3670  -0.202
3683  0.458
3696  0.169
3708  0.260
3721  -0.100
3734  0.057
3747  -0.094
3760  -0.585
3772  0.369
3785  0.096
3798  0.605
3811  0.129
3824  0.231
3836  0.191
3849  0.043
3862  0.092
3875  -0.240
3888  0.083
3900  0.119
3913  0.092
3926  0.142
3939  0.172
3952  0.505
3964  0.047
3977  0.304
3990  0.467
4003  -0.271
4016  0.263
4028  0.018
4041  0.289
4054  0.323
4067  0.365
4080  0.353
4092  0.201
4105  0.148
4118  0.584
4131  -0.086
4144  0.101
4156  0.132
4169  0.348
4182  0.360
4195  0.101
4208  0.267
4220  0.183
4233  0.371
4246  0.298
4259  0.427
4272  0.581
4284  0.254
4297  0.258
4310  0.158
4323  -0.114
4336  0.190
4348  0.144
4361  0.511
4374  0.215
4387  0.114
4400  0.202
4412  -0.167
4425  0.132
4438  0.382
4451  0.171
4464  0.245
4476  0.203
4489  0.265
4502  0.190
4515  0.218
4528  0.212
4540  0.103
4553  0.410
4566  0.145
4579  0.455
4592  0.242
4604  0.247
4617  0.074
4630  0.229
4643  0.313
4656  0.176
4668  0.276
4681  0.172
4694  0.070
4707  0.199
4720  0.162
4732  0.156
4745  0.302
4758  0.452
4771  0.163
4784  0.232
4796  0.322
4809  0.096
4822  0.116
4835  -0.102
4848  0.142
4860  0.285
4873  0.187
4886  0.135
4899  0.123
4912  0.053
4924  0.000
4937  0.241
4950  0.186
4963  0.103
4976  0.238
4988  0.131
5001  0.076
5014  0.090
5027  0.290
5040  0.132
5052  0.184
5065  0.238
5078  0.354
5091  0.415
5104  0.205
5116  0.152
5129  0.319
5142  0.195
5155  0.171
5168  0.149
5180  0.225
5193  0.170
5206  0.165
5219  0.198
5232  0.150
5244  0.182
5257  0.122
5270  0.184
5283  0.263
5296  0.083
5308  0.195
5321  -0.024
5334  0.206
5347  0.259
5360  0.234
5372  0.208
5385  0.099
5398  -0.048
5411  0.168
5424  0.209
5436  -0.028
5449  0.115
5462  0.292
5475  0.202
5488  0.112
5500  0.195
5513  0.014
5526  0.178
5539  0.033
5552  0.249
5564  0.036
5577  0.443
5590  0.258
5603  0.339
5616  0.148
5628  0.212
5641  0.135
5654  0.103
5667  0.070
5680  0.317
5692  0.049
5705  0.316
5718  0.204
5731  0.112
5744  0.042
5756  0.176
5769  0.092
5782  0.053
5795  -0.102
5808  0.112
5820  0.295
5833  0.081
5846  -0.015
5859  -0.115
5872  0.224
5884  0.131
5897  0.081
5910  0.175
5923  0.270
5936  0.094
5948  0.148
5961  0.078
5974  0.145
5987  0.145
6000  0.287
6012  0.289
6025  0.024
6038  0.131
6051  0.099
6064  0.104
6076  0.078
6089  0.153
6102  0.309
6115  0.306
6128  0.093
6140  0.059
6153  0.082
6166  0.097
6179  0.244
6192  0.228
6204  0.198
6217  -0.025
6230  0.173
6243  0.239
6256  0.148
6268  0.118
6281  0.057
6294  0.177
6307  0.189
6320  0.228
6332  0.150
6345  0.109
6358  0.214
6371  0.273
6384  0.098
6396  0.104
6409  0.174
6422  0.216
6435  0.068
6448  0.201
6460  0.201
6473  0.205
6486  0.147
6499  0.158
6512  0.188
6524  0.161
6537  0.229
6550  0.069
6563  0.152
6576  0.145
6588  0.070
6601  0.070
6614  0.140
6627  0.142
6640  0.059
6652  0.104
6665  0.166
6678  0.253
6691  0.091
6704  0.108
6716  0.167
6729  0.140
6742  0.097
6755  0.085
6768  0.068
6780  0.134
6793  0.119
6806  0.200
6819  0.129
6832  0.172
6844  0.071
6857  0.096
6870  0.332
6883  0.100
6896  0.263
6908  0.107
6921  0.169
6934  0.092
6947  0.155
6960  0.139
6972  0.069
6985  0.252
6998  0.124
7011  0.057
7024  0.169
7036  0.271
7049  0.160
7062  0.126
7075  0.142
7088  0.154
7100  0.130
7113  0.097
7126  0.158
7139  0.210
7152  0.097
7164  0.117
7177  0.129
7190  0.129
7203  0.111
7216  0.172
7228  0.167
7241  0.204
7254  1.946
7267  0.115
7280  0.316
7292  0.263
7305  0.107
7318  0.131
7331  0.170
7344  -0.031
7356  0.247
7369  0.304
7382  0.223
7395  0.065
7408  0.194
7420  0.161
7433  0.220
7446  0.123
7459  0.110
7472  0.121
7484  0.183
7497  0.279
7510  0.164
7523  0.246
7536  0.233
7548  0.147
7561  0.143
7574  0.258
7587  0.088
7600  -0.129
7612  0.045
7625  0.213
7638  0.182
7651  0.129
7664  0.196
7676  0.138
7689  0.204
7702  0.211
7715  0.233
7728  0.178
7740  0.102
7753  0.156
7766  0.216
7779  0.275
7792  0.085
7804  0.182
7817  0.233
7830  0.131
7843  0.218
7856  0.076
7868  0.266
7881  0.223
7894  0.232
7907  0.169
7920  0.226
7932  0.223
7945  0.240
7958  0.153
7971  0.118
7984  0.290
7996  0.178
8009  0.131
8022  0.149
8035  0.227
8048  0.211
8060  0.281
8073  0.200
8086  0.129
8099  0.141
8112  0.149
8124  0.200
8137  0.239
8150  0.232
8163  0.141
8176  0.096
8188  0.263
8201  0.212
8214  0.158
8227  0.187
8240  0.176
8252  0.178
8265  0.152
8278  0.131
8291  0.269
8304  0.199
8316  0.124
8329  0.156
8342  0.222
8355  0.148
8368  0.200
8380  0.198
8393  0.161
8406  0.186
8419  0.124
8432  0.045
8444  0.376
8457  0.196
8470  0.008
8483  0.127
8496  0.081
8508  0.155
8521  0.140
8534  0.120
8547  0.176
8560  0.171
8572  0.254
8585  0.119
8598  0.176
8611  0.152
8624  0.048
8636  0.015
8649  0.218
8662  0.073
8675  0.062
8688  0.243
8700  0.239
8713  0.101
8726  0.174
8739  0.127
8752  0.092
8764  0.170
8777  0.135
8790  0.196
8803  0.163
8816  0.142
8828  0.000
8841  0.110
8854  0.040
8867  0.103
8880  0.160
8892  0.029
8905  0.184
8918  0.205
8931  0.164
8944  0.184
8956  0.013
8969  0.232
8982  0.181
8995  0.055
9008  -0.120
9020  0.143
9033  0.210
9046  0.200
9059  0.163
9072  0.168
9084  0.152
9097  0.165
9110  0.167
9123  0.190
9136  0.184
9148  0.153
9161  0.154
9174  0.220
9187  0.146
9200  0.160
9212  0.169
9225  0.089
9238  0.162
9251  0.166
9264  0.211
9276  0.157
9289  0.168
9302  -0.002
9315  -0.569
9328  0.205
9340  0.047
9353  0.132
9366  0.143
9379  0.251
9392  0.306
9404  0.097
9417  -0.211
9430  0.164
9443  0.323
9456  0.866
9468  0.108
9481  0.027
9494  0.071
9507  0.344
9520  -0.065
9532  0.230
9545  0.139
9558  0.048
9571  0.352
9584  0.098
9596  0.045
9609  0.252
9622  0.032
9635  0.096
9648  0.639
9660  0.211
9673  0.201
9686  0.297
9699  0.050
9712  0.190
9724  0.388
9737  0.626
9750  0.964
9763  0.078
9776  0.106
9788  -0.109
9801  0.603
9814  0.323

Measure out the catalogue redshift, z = 0.95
